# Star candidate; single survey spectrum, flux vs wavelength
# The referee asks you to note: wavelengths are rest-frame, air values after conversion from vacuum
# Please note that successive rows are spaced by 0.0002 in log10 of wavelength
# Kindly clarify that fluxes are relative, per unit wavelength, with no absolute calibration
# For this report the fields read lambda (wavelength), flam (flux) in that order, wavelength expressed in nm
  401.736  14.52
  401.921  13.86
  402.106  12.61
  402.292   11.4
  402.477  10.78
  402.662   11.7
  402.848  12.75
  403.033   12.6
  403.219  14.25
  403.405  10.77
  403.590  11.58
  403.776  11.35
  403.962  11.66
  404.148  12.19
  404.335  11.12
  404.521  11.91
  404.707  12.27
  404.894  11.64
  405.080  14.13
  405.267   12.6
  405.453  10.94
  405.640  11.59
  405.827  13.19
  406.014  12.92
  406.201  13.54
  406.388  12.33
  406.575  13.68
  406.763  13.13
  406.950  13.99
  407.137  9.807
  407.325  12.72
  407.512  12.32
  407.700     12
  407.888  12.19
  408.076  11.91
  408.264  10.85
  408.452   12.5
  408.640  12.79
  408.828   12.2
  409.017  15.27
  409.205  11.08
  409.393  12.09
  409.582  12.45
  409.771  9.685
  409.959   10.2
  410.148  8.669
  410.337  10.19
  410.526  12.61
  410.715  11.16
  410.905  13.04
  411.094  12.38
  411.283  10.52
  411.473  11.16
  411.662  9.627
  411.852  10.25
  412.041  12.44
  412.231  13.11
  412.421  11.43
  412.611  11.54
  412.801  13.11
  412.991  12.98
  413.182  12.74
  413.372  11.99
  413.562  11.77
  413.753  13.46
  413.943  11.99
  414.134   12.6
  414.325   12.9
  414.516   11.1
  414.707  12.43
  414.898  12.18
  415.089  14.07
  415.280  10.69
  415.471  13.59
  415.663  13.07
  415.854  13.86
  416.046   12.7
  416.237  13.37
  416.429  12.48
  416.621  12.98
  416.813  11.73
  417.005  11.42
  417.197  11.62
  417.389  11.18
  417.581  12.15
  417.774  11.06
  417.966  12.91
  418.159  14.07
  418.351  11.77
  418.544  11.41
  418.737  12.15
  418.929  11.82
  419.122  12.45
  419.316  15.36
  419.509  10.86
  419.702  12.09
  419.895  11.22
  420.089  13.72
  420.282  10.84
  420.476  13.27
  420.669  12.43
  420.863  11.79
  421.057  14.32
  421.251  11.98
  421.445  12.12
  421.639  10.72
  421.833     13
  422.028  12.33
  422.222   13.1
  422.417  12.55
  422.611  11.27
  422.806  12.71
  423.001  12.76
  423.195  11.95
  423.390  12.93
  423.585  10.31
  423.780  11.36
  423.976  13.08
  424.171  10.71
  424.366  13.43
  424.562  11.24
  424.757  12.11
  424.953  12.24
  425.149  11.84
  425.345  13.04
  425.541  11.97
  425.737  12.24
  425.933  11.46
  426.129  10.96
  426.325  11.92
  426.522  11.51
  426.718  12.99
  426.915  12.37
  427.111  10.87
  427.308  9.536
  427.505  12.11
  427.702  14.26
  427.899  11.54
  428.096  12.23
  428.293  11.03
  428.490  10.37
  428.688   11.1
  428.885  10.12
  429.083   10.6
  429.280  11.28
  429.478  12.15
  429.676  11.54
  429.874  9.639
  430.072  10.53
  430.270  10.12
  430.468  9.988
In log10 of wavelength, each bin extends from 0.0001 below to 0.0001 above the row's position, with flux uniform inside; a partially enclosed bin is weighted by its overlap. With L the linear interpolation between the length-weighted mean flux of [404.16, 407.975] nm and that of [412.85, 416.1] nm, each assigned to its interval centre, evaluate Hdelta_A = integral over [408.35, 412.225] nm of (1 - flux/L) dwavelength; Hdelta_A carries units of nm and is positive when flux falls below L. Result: 0.29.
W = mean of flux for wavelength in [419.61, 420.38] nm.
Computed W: 12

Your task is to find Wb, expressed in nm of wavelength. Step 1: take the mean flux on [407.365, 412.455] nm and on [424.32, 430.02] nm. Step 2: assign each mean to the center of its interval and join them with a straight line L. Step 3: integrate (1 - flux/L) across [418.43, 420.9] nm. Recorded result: -0.14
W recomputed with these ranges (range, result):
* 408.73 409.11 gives 13.7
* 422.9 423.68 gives 12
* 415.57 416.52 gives 13.1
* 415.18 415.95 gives 12.8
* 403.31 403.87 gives 11.3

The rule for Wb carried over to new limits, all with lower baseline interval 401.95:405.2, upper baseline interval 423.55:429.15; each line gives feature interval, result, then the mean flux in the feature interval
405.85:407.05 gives -0.12 nm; 13.2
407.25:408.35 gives 0.00 nm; 12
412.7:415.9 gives -0.19 nm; 12.6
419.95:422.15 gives -0.11 nm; 12.4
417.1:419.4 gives -0.09 nm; 12.3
